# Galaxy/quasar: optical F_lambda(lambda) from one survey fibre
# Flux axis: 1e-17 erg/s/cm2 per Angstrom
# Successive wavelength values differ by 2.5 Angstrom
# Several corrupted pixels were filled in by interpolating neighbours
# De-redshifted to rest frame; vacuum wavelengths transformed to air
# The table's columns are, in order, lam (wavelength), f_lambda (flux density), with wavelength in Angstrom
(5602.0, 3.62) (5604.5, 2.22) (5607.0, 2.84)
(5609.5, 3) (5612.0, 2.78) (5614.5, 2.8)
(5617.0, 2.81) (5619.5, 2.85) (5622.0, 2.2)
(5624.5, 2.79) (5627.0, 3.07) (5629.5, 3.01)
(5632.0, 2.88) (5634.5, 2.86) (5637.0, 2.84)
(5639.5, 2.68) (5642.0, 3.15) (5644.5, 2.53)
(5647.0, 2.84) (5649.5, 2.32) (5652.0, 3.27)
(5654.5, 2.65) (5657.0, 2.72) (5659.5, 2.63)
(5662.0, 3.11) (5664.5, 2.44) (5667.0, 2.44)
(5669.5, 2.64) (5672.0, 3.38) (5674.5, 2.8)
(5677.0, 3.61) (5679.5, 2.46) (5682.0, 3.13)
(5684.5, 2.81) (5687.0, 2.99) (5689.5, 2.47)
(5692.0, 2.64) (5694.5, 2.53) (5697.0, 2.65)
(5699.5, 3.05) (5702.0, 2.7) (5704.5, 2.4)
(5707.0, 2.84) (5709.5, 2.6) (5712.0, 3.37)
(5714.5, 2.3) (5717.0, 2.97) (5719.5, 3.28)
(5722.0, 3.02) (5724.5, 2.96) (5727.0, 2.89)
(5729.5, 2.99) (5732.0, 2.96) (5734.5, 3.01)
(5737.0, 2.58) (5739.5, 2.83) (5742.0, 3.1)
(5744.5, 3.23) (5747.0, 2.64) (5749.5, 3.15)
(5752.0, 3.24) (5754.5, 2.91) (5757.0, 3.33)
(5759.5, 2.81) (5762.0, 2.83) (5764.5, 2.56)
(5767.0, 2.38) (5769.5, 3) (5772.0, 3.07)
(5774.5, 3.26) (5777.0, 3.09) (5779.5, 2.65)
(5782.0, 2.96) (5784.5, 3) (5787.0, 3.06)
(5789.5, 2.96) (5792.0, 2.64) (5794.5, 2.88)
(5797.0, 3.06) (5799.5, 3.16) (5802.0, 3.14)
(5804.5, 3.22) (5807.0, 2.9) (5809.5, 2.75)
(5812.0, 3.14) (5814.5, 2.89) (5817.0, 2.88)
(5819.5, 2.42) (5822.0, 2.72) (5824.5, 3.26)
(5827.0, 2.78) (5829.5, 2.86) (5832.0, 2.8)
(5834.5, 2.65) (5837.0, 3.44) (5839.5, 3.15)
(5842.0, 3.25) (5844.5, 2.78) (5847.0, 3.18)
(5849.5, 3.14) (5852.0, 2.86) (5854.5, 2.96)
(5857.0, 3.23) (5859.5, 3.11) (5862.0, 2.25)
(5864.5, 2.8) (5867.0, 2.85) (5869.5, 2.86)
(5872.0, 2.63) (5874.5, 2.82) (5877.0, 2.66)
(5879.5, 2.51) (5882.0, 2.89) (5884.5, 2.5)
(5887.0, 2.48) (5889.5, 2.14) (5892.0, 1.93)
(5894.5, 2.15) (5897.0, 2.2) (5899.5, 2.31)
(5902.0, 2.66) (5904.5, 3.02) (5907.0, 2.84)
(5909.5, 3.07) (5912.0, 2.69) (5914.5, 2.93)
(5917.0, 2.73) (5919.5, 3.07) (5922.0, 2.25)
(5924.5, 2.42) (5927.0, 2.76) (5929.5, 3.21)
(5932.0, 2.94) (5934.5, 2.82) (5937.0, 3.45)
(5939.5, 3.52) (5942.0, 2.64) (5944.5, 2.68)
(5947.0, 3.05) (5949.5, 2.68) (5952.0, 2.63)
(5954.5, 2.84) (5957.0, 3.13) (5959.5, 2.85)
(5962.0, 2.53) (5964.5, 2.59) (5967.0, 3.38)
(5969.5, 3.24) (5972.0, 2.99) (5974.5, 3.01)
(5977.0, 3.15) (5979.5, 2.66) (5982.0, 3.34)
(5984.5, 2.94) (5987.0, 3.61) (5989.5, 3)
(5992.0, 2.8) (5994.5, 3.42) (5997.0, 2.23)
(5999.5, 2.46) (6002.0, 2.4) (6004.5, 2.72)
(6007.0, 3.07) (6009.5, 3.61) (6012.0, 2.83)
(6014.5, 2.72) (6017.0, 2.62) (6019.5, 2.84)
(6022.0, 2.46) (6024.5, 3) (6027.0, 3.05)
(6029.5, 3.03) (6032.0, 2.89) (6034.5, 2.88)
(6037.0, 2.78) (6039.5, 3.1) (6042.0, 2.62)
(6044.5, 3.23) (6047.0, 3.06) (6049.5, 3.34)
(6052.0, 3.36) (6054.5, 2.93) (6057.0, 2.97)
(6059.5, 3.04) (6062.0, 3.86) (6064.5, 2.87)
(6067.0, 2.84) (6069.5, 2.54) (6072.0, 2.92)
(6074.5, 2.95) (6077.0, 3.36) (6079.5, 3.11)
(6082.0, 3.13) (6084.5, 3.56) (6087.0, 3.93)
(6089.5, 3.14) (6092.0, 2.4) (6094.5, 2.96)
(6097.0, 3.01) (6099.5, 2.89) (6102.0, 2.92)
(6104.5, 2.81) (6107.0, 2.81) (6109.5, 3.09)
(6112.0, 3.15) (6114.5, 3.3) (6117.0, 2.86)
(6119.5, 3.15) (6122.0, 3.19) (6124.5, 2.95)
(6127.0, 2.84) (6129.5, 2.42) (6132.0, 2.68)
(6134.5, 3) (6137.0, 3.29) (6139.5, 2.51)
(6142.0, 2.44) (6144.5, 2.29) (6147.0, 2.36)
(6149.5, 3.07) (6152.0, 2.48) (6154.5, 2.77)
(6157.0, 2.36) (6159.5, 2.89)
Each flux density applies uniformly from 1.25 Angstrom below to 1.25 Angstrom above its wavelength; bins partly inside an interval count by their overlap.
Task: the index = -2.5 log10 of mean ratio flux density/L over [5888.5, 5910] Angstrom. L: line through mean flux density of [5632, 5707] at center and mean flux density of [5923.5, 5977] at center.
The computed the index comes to 0.18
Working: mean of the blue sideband 2.79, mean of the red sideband 2.93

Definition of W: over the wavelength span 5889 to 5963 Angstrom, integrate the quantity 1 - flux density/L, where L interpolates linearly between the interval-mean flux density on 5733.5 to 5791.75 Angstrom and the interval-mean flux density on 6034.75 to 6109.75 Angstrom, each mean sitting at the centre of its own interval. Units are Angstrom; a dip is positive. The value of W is 6.20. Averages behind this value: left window 2.94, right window 3.05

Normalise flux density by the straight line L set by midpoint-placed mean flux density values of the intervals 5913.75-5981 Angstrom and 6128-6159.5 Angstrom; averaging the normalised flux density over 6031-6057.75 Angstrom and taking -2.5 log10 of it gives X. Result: -0.09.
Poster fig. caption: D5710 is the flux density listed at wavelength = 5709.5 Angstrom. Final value 2.6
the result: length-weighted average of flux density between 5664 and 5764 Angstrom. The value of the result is 2.88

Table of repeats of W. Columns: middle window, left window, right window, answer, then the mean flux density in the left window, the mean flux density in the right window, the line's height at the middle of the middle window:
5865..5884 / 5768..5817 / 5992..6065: 1.5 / 2.99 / 2.94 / 2.97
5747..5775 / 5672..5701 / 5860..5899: -2.2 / 2.85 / 2.52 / 2.72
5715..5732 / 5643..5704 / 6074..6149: -1.1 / 2.78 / 2.95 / 2.8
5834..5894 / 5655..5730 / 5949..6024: 1.6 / 2.82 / 2.89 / 2.87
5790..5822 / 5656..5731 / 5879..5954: -1.7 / 2.83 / 2.71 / 2.77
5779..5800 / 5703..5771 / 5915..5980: -0.3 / 2.9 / 2.9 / 2.9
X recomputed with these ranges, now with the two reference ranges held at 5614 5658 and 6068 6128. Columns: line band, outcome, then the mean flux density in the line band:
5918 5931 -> 0.08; 2.75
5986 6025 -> 0.05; 2.85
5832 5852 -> -0.05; 3.05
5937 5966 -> 0.04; 2.86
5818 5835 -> 0.04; 2.79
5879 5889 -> 0.14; 2.57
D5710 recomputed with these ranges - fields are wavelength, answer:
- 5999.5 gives 2.46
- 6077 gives 3.36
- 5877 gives 2.66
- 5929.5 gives 3.21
